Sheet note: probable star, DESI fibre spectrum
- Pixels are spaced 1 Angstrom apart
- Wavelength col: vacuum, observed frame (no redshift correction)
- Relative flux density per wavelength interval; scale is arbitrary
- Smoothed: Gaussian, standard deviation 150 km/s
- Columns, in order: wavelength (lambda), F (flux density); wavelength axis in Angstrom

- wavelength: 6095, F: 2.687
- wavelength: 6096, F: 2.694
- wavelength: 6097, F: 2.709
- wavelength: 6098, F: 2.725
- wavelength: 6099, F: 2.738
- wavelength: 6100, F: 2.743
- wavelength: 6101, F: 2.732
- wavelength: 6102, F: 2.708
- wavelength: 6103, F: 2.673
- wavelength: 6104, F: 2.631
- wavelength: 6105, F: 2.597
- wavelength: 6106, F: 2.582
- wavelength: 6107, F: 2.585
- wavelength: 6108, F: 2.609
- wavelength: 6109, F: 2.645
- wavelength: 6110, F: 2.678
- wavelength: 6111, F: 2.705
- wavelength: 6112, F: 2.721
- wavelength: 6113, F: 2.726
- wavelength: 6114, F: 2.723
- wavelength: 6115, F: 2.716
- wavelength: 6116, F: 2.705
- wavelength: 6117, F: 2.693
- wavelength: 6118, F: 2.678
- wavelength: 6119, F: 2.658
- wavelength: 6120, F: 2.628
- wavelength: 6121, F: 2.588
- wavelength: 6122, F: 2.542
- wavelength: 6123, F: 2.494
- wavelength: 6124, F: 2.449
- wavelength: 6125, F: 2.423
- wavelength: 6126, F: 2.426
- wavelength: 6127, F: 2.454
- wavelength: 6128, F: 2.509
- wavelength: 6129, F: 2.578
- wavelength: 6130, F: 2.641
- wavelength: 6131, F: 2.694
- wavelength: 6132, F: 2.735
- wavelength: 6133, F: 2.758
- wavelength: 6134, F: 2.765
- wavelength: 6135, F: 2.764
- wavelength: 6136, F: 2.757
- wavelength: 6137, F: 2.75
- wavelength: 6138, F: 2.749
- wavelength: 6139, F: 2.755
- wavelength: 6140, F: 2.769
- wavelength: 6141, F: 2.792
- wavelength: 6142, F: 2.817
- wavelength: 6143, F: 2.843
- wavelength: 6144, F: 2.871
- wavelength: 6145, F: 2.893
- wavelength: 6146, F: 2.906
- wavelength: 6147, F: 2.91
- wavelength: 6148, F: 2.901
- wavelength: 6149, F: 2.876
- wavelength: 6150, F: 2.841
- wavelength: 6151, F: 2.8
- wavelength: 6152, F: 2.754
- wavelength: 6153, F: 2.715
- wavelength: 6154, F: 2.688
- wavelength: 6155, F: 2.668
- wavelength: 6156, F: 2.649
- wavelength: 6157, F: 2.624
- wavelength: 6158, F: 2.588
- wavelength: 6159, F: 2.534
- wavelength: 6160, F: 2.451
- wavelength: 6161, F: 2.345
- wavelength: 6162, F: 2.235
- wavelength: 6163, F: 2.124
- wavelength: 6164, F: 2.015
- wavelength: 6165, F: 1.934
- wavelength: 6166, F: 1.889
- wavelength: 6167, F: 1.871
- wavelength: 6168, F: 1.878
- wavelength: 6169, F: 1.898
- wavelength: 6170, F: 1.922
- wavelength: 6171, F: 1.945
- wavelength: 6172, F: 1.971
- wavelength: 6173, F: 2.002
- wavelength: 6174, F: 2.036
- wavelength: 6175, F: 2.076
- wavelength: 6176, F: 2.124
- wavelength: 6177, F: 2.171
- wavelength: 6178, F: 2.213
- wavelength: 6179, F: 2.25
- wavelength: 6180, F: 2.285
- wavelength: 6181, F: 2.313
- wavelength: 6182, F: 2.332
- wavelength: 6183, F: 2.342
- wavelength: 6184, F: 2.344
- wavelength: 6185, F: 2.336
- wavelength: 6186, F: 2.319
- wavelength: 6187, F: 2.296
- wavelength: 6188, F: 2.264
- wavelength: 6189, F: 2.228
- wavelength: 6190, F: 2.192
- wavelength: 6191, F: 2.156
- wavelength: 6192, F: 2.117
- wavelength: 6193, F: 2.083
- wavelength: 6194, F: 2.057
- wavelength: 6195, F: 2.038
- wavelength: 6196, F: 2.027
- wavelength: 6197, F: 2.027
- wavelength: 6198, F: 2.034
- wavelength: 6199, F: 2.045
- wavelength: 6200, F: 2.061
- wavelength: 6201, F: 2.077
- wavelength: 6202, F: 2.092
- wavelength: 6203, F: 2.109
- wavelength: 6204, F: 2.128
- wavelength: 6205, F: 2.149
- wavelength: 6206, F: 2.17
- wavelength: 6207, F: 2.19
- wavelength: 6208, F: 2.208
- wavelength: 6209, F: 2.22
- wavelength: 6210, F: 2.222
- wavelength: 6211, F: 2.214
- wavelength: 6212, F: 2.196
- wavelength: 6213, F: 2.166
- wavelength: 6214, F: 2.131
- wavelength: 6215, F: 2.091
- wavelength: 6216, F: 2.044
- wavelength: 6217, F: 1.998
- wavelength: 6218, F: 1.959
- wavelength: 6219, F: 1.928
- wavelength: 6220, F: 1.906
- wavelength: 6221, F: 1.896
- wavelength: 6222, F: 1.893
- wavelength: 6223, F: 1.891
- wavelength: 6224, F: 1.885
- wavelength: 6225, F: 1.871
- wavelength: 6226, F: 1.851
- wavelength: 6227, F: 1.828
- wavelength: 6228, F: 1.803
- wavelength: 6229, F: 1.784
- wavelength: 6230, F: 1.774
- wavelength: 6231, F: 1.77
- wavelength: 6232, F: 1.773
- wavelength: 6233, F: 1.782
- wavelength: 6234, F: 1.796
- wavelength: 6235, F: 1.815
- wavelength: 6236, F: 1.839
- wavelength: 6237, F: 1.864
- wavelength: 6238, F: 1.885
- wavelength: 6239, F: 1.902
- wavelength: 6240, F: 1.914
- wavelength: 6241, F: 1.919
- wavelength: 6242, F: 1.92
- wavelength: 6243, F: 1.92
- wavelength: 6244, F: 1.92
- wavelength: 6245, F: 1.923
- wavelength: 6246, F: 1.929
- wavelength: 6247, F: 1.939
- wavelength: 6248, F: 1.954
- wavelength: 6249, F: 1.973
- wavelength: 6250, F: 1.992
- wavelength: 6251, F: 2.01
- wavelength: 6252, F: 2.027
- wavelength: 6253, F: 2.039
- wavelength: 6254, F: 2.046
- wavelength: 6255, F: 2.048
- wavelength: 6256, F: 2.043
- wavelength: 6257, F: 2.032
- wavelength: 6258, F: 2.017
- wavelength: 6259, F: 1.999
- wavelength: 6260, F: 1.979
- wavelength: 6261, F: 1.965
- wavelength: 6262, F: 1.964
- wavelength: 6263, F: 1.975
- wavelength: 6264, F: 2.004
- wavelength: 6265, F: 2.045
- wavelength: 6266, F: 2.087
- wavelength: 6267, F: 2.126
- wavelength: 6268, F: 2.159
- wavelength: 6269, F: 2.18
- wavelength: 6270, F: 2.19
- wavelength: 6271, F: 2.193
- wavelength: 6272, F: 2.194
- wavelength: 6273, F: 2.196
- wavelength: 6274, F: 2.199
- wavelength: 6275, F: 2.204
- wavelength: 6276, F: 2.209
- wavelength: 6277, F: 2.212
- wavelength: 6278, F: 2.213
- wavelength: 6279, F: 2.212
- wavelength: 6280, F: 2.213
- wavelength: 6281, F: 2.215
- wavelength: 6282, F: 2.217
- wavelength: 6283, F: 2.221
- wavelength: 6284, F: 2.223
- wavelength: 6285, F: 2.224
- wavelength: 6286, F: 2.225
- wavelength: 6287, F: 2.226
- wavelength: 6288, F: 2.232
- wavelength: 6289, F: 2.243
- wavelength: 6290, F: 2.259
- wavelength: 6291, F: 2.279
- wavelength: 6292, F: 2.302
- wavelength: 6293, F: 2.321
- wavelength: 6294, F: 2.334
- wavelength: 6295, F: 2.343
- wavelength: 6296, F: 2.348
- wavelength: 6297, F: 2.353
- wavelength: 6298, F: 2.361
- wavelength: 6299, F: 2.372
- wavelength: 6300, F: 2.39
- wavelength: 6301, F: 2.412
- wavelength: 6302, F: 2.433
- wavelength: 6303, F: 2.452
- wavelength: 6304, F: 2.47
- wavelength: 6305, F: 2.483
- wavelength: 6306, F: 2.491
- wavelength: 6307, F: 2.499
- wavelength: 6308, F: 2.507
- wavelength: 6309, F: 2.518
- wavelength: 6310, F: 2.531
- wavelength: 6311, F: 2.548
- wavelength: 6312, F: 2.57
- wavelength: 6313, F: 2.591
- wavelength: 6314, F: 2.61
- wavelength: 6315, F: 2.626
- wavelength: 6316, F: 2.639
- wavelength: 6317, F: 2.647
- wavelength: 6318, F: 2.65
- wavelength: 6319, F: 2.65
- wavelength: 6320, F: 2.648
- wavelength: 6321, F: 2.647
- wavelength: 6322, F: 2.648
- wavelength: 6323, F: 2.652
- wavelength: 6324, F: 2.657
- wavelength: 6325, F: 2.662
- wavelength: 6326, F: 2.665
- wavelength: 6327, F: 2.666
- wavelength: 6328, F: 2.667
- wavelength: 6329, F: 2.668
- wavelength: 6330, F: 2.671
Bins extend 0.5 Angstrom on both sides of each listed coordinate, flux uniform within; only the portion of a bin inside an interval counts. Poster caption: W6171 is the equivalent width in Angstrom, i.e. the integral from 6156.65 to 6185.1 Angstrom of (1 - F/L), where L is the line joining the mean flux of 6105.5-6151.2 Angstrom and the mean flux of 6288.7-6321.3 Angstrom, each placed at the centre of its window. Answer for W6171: 5.10 Angstrom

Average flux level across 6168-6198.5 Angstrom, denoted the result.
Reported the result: 2.14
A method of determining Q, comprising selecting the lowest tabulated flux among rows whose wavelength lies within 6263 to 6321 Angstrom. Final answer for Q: 1.975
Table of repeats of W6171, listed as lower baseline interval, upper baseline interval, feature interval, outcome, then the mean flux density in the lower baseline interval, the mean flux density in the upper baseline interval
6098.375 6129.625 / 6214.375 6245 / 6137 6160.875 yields -3.47 Angstrom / 2.62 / 1.88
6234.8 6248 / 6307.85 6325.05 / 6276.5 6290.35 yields 0.46 Angstrom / 1.9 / 2.61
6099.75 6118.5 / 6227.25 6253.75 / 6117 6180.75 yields -1.25 Angstrom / 2.68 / 1.89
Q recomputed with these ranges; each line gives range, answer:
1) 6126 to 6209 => 1.871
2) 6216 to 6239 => 1.77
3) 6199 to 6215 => 2.045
